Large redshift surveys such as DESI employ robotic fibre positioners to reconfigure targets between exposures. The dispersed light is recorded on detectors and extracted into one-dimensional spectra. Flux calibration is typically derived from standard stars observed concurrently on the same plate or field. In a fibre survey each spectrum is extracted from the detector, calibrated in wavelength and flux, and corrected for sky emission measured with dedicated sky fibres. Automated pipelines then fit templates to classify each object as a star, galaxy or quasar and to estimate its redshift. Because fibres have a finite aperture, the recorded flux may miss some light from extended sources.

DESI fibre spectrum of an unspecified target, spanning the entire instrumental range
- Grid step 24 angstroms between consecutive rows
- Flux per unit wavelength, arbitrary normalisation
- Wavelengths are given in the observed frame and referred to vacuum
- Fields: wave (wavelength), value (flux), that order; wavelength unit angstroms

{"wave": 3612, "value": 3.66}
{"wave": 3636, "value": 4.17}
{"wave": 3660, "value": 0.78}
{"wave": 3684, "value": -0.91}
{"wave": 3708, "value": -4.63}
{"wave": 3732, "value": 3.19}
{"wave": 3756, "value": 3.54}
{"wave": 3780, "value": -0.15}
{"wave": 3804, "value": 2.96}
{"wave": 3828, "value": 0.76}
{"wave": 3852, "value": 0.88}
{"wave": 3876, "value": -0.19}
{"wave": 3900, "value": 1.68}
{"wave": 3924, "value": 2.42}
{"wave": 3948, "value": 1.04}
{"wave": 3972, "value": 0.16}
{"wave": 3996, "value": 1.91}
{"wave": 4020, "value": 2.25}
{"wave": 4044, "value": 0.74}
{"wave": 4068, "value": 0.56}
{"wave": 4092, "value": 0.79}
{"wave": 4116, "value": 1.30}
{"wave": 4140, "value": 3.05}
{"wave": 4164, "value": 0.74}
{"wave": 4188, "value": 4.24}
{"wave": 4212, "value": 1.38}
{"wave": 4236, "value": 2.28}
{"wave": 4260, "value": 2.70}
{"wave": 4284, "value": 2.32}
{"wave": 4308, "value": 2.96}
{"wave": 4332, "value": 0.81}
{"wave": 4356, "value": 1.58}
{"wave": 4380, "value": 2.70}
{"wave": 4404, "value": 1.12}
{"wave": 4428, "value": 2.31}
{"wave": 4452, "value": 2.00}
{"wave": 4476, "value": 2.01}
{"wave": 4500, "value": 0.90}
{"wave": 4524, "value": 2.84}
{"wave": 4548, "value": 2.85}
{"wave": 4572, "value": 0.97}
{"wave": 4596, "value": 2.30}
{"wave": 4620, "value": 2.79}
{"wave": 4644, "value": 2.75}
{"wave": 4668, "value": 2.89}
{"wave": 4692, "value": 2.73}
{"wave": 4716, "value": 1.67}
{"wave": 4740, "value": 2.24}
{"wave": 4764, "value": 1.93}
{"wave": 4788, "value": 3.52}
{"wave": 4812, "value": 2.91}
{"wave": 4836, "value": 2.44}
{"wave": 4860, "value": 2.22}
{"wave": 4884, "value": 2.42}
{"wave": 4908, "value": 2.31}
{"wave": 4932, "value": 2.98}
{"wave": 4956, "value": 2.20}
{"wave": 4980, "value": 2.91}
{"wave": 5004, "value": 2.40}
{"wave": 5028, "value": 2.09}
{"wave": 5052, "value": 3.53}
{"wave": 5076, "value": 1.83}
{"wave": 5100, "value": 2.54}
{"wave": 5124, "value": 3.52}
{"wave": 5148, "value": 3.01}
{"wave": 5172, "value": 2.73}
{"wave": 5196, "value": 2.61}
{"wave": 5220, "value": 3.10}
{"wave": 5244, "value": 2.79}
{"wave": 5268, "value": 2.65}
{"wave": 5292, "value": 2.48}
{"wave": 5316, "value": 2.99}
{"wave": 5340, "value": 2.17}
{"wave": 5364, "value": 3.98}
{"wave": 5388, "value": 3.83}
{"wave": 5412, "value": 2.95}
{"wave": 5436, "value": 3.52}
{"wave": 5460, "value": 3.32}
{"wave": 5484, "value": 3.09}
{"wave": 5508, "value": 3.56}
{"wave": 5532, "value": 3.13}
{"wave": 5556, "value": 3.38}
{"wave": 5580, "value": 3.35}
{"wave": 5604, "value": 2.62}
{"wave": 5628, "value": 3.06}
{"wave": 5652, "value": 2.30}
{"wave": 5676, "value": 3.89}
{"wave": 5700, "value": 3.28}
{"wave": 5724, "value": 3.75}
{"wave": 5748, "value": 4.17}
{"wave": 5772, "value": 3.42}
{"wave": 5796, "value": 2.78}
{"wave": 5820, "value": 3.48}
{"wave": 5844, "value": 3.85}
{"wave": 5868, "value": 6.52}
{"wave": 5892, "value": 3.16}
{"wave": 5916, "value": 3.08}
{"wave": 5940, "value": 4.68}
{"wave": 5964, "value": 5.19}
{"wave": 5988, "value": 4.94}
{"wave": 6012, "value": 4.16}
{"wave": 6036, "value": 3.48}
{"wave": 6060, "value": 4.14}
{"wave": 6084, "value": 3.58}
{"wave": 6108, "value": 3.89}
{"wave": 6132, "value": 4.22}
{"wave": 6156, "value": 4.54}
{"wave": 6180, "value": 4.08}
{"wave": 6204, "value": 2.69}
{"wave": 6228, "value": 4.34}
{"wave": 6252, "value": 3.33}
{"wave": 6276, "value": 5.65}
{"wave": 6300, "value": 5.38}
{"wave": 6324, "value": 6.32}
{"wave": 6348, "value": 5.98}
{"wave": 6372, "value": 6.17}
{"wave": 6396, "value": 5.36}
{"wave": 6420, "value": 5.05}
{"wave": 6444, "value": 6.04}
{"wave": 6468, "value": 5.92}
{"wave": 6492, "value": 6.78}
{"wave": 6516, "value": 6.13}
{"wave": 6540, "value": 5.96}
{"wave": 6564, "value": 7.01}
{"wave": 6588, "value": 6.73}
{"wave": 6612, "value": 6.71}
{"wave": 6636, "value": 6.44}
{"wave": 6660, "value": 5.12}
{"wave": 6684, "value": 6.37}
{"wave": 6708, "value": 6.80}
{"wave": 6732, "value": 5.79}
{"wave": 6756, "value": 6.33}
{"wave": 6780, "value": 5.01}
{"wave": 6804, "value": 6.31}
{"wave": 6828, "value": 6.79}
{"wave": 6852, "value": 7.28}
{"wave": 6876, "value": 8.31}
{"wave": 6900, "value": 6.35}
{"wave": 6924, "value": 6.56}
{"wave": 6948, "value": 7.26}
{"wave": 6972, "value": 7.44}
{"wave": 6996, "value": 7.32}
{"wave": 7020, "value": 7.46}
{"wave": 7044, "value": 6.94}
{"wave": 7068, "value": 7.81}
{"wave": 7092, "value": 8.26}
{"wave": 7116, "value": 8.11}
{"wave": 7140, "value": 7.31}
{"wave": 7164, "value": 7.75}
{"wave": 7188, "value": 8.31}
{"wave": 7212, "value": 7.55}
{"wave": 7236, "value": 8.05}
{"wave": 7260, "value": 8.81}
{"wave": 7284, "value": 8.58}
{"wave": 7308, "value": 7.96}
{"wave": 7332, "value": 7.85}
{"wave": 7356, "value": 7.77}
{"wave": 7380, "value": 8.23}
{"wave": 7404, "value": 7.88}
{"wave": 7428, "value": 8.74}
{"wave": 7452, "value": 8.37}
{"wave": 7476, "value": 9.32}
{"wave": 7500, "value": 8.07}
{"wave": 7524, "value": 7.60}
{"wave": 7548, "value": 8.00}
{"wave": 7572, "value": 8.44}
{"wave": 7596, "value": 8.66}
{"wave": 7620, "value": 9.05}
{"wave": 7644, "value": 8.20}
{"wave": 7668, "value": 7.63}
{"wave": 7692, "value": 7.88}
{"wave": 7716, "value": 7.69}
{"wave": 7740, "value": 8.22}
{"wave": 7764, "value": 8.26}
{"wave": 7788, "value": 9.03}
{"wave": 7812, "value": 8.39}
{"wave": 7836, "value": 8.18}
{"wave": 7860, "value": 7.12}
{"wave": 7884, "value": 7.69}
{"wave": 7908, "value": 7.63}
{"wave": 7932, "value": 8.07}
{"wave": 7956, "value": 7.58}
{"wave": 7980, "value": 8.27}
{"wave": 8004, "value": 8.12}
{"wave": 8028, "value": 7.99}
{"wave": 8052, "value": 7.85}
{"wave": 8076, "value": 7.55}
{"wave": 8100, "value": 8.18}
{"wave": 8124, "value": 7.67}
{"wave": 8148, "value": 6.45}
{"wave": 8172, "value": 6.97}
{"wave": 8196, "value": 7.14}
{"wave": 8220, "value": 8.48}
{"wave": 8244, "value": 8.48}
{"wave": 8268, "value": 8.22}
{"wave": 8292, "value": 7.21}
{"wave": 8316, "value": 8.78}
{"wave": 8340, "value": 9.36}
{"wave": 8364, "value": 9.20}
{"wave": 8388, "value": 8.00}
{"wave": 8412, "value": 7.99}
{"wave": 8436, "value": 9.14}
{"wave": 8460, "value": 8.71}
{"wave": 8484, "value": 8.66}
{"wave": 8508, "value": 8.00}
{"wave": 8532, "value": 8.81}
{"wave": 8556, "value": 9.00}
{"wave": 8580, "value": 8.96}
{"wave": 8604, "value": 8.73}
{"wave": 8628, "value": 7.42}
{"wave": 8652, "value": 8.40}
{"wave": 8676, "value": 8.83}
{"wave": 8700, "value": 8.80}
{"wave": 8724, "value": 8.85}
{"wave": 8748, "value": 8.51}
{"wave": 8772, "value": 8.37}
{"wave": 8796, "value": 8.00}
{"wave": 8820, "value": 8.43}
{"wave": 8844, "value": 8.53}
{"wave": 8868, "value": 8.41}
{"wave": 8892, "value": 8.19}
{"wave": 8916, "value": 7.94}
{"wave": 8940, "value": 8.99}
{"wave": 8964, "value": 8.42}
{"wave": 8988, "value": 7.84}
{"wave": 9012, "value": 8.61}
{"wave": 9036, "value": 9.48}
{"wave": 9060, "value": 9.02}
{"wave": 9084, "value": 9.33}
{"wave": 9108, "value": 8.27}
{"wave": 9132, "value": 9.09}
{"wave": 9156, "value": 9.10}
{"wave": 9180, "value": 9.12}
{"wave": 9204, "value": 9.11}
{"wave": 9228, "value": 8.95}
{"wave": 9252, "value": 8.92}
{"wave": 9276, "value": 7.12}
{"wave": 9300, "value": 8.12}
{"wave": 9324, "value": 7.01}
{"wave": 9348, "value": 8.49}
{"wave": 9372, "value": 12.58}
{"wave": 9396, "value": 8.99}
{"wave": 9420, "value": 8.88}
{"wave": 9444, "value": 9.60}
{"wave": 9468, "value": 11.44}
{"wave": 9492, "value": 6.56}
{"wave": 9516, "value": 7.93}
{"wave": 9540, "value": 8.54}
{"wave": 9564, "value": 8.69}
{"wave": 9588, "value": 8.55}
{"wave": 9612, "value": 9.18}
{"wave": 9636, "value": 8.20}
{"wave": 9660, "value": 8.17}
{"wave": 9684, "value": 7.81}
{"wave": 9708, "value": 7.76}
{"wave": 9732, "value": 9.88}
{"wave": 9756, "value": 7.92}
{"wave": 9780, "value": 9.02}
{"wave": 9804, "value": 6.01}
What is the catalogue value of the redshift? 0.57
